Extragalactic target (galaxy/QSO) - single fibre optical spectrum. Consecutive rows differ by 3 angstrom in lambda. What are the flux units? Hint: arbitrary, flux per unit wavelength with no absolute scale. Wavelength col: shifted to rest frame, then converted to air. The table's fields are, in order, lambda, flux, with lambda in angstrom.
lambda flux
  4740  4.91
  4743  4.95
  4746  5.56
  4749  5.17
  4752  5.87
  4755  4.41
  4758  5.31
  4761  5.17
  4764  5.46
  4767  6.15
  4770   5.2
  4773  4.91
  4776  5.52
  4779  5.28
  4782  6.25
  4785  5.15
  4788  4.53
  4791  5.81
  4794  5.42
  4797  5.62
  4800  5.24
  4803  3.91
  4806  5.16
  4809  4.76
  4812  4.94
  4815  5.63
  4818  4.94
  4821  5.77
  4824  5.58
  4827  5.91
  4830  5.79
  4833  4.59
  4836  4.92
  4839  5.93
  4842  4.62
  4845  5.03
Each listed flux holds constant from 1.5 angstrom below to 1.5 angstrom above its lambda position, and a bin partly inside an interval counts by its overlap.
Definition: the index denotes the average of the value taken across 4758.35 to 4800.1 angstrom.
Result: 5.41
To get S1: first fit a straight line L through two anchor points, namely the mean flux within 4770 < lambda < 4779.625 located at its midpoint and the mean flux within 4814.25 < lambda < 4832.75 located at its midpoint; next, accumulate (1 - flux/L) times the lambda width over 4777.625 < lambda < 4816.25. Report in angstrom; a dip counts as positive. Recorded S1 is 1.1 angstrom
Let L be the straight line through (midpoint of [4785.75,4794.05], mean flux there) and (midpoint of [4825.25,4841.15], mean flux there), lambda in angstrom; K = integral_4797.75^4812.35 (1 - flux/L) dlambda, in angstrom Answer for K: 1.2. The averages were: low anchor 5.21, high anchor 5.4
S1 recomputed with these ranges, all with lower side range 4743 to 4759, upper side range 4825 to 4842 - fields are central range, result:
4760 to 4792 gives -0.8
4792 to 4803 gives 0.1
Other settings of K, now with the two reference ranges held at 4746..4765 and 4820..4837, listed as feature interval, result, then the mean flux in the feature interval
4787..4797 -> 0.00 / 5.34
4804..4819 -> 0.94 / 5.05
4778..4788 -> -0.19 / 5.42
